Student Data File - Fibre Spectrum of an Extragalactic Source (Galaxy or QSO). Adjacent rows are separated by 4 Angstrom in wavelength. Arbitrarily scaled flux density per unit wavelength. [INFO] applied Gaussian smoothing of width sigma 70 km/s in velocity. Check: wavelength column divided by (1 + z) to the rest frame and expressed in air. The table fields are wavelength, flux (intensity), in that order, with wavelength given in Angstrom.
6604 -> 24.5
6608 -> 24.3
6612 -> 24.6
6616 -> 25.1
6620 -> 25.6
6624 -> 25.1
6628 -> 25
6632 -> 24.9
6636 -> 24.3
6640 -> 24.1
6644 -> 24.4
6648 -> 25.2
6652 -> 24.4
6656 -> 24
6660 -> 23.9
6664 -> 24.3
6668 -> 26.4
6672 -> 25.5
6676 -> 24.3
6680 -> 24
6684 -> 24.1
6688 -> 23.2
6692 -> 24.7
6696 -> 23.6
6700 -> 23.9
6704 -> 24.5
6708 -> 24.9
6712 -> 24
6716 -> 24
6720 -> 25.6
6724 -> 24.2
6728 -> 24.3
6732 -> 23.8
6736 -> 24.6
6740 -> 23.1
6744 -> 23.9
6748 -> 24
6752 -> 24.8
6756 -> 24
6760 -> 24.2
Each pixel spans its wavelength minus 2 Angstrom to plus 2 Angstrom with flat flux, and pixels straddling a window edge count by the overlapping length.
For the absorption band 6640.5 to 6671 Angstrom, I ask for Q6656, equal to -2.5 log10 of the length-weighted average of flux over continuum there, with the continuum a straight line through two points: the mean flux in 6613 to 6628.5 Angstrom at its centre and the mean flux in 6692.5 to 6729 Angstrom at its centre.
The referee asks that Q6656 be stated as 0.01 mag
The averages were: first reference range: 25.2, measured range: 24.7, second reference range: 24.3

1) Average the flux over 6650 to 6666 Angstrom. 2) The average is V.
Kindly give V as 24.1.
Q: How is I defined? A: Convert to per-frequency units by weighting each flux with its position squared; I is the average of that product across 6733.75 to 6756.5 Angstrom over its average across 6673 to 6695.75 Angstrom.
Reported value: 1.0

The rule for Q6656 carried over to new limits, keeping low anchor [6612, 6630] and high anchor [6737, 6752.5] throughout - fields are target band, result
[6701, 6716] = -0.004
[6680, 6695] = 0.023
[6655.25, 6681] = -0.001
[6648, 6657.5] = 0.018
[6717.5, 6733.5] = -0.017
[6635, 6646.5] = 0.028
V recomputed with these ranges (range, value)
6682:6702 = 23.9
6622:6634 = 25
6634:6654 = 24.5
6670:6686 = 24.5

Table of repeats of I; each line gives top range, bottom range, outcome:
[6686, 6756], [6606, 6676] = 1.00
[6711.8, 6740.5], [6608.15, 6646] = 1.01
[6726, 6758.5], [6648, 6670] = 1.00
